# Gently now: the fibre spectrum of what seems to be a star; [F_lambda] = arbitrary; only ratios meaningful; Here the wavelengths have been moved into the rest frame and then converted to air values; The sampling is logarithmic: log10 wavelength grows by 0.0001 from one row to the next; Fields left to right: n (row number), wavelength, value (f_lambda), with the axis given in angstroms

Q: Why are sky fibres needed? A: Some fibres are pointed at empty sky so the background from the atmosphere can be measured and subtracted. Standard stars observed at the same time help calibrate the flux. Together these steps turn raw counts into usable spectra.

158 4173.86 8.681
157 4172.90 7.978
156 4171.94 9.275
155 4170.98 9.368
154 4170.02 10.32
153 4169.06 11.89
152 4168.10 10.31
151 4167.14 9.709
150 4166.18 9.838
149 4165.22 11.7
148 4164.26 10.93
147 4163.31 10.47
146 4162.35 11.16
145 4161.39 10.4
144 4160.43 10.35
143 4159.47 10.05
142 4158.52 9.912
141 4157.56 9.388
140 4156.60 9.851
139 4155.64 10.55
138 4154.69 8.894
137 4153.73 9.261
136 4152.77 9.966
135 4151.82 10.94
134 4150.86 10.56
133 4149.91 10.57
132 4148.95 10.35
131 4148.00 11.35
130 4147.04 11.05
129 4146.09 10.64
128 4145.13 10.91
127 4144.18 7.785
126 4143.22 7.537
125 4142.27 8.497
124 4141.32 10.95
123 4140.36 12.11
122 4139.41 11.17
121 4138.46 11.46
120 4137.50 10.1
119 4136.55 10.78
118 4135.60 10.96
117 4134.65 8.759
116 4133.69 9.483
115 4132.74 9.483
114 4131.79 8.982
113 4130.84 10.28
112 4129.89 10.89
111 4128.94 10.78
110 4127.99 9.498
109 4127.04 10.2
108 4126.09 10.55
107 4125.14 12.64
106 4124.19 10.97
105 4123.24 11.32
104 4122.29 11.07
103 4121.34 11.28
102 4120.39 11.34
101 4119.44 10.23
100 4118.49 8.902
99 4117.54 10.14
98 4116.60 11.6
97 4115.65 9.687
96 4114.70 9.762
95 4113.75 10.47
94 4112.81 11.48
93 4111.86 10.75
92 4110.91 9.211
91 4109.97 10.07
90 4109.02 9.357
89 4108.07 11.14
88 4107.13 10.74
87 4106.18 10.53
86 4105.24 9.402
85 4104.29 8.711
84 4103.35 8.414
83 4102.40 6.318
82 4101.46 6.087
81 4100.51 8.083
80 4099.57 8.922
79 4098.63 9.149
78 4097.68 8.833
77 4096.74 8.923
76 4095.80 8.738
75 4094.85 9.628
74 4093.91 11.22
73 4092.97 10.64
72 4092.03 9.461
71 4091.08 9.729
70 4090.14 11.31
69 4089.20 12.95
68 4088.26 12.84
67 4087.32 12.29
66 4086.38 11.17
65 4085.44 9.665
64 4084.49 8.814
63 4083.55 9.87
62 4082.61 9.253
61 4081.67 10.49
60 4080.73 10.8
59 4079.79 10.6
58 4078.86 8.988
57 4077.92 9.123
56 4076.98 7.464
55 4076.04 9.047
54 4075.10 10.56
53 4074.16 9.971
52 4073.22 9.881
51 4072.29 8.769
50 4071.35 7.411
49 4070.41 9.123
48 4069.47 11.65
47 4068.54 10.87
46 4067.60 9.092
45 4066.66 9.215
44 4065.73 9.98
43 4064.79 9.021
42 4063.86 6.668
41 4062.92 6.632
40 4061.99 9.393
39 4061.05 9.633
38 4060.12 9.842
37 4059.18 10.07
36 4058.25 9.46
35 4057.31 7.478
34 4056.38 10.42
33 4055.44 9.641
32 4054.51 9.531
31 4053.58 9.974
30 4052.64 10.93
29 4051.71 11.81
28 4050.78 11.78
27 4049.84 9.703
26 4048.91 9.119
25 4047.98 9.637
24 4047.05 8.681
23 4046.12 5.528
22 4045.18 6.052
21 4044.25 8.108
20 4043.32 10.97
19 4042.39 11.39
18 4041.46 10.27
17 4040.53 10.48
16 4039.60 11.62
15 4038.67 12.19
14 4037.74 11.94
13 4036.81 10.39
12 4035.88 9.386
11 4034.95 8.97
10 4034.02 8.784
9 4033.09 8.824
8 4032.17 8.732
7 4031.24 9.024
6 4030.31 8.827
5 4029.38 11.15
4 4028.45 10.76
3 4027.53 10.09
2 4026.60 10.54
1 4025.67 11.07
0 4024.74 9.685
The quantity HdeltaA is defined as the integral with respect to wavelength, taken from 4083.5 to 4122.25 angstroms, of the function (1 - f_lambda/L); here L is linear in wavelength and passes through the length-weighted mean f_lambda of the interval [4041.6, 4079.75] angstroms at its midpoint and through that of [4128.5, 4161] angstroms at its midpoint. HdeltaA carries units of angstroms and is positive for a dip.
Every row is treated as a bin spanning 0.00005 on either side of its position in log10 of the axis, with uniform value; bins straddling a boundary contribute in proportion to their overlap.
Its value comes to -0.89 angstroms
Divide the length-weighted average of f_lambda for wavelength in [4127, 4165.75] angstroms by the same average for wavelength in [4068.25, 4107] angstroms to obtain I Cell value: 1.06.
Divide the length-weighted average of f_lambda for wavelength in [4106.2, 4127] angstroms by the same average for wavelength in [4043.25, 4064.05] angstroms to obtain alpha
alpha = 1.2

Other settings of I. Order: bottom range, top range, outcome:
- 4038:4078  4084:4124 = 1.05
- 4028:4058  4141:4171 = 1.04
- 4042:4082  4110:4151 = 1.10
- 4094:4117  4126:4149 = 1.08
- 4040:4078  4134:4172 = 1.09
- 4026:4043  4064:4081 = 0.93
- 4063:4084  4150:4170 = 1.10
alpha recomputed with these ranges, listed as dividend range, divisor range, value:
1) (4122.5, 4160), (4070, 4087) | 1.08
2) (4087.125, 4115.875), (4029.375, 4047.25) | 1.03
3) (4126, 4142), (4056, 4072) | 1.13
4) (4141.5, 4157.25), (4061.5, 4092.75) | 1.02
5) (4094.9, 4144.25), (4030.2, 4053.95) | 1.02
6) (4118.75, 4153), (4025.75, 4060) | 1.06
